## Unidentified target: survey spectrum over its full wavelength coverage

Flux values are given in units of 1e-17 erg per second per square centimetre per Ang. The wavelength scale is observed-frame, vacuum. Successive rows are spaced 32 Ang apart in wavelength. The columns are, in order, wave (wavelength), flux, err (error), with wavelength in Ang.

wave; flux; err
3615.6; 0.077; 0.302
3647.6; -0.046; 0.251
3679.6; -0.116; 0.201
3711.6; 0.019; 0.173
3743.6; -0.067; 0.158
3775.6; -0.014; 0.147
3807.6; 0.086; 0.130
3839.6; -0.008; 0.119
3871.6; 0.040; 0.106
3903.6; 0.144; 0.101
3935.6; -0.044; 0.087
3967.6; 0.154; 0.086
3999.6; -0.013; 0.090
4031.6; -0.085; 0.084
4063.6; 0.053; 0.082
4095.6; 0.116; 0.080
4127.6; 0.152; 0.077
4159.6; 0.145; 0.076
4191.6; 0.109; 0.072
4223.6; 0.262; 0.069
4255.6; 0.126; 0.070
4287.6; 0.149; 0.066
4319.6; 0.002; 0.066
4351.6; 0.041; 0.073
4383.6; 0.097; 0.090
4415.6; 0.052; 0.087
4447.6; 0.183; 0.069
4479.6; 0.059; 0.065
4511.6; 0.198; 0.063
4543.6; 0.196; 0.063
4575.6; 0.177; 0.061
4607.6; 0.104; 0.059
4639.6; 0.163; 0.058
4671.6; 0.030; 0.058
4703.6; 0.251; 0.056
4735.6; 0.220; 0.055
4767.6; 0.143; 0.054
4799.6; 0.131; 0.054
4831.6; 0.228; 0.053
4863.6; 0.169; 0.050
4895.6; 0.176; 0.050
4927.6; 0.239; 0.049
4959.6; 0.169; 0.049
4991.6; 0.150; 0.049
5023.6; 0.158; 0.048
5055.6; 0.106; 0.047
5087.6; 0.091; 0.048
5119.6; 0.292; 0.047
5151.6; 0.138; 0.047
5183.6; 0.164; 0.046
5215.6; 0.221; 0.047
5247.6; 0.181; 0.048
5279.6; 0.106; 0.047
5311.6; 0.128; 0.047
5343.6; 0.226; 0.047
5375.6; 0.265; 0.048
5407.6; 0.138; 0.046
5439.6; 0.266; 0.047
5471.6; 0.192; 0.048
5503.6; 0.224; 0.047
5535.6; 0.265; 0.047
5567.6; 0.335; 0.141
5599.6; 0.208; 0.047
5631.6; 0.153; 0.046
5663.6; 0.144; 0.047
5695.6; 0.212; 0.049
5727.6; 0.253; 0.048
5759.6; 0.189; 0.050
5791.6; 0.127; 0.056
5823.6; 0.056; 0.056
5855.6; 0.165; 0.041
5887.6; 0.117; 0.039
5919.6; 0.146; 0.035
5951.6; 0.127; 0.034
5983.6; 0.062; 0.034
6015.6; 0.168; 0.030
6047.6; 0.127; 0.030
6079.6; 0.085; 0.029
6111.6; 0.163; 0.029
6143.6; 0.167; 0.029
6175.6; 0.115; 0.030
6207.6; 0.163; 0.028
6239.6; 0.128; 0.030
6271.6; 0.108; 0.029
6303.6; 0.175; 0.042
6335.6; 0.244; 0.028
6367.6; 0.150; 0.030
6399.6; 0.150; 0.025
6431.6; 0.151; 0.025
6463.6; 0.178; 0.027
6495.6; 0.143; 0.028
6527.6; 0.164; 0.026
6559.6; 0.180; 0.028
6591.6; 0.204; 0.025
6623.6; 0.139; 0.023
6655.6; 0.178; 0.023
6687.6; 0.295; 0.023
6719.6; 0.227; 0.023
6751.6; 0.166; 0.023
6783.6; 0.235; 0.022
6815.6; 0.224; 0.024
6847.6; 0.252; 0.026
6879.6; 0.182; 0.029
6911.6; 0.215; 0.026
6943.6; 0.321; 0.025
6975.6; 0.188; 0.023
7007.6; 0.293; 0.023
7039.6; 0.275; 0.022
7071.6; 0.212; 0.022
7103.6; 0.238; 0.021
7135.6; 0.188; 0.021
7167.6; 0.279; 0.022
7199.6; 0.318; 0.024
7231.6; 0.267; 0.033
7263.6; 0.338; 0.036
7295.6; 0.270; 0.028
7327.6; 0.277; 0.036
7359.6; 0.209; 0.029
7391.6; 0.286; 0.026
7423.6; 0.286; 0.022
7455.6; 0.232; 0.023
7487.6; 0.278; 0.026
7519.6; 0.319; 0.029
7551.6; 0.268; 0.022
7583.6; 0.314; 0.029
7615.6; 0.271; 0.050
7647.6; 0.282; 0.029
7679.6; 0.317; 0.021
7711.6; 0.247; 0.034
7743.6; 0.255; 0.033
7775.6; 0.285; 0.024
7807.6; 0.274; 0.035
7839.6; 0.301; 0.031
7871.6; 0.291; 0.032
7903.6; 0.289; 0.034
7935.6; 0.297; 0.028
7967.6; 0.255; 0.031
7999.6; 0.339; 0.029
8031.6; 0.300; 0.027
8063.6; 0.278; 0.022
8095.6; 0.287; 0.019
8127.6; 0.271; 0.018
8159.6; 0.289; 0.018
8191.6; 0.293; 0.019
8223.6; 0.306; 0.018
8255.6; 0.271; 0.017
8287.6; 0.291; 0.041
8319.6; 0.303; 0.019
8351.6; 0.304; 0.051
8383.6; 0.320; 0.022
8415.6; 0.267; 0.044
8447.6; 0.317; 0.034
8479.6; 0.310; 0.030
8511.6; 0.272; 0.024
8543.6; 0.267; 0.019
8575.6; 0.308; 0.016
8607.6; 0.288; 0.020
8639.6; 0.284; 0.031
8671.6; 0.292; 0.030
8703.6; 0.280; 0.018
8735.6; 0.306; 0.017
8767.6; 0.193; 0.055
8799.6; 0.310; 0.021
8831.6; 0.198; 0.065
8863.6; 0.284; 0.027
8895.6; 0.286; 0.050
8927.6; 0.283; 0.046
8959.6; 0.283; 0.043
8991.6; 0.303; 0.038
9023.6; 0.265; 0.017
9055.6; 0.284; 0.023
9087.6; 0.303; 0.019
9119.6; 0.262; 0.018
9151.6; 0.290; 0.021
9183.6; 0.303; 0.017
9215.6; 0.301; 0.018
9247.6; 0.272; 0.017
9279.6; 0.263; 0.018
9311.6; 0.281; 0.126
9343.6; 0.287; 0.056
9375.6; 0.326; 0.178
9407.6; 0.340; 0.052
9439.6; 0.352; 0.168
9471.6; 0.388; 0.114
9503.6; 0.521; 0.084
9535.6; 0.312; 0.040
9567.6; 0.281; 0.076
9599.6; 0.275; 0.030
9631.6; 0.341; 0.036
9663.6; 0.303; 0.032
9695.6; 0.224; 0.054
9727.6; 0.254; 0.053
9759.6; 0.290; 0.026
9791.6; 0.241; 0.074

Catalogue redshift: 0.80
